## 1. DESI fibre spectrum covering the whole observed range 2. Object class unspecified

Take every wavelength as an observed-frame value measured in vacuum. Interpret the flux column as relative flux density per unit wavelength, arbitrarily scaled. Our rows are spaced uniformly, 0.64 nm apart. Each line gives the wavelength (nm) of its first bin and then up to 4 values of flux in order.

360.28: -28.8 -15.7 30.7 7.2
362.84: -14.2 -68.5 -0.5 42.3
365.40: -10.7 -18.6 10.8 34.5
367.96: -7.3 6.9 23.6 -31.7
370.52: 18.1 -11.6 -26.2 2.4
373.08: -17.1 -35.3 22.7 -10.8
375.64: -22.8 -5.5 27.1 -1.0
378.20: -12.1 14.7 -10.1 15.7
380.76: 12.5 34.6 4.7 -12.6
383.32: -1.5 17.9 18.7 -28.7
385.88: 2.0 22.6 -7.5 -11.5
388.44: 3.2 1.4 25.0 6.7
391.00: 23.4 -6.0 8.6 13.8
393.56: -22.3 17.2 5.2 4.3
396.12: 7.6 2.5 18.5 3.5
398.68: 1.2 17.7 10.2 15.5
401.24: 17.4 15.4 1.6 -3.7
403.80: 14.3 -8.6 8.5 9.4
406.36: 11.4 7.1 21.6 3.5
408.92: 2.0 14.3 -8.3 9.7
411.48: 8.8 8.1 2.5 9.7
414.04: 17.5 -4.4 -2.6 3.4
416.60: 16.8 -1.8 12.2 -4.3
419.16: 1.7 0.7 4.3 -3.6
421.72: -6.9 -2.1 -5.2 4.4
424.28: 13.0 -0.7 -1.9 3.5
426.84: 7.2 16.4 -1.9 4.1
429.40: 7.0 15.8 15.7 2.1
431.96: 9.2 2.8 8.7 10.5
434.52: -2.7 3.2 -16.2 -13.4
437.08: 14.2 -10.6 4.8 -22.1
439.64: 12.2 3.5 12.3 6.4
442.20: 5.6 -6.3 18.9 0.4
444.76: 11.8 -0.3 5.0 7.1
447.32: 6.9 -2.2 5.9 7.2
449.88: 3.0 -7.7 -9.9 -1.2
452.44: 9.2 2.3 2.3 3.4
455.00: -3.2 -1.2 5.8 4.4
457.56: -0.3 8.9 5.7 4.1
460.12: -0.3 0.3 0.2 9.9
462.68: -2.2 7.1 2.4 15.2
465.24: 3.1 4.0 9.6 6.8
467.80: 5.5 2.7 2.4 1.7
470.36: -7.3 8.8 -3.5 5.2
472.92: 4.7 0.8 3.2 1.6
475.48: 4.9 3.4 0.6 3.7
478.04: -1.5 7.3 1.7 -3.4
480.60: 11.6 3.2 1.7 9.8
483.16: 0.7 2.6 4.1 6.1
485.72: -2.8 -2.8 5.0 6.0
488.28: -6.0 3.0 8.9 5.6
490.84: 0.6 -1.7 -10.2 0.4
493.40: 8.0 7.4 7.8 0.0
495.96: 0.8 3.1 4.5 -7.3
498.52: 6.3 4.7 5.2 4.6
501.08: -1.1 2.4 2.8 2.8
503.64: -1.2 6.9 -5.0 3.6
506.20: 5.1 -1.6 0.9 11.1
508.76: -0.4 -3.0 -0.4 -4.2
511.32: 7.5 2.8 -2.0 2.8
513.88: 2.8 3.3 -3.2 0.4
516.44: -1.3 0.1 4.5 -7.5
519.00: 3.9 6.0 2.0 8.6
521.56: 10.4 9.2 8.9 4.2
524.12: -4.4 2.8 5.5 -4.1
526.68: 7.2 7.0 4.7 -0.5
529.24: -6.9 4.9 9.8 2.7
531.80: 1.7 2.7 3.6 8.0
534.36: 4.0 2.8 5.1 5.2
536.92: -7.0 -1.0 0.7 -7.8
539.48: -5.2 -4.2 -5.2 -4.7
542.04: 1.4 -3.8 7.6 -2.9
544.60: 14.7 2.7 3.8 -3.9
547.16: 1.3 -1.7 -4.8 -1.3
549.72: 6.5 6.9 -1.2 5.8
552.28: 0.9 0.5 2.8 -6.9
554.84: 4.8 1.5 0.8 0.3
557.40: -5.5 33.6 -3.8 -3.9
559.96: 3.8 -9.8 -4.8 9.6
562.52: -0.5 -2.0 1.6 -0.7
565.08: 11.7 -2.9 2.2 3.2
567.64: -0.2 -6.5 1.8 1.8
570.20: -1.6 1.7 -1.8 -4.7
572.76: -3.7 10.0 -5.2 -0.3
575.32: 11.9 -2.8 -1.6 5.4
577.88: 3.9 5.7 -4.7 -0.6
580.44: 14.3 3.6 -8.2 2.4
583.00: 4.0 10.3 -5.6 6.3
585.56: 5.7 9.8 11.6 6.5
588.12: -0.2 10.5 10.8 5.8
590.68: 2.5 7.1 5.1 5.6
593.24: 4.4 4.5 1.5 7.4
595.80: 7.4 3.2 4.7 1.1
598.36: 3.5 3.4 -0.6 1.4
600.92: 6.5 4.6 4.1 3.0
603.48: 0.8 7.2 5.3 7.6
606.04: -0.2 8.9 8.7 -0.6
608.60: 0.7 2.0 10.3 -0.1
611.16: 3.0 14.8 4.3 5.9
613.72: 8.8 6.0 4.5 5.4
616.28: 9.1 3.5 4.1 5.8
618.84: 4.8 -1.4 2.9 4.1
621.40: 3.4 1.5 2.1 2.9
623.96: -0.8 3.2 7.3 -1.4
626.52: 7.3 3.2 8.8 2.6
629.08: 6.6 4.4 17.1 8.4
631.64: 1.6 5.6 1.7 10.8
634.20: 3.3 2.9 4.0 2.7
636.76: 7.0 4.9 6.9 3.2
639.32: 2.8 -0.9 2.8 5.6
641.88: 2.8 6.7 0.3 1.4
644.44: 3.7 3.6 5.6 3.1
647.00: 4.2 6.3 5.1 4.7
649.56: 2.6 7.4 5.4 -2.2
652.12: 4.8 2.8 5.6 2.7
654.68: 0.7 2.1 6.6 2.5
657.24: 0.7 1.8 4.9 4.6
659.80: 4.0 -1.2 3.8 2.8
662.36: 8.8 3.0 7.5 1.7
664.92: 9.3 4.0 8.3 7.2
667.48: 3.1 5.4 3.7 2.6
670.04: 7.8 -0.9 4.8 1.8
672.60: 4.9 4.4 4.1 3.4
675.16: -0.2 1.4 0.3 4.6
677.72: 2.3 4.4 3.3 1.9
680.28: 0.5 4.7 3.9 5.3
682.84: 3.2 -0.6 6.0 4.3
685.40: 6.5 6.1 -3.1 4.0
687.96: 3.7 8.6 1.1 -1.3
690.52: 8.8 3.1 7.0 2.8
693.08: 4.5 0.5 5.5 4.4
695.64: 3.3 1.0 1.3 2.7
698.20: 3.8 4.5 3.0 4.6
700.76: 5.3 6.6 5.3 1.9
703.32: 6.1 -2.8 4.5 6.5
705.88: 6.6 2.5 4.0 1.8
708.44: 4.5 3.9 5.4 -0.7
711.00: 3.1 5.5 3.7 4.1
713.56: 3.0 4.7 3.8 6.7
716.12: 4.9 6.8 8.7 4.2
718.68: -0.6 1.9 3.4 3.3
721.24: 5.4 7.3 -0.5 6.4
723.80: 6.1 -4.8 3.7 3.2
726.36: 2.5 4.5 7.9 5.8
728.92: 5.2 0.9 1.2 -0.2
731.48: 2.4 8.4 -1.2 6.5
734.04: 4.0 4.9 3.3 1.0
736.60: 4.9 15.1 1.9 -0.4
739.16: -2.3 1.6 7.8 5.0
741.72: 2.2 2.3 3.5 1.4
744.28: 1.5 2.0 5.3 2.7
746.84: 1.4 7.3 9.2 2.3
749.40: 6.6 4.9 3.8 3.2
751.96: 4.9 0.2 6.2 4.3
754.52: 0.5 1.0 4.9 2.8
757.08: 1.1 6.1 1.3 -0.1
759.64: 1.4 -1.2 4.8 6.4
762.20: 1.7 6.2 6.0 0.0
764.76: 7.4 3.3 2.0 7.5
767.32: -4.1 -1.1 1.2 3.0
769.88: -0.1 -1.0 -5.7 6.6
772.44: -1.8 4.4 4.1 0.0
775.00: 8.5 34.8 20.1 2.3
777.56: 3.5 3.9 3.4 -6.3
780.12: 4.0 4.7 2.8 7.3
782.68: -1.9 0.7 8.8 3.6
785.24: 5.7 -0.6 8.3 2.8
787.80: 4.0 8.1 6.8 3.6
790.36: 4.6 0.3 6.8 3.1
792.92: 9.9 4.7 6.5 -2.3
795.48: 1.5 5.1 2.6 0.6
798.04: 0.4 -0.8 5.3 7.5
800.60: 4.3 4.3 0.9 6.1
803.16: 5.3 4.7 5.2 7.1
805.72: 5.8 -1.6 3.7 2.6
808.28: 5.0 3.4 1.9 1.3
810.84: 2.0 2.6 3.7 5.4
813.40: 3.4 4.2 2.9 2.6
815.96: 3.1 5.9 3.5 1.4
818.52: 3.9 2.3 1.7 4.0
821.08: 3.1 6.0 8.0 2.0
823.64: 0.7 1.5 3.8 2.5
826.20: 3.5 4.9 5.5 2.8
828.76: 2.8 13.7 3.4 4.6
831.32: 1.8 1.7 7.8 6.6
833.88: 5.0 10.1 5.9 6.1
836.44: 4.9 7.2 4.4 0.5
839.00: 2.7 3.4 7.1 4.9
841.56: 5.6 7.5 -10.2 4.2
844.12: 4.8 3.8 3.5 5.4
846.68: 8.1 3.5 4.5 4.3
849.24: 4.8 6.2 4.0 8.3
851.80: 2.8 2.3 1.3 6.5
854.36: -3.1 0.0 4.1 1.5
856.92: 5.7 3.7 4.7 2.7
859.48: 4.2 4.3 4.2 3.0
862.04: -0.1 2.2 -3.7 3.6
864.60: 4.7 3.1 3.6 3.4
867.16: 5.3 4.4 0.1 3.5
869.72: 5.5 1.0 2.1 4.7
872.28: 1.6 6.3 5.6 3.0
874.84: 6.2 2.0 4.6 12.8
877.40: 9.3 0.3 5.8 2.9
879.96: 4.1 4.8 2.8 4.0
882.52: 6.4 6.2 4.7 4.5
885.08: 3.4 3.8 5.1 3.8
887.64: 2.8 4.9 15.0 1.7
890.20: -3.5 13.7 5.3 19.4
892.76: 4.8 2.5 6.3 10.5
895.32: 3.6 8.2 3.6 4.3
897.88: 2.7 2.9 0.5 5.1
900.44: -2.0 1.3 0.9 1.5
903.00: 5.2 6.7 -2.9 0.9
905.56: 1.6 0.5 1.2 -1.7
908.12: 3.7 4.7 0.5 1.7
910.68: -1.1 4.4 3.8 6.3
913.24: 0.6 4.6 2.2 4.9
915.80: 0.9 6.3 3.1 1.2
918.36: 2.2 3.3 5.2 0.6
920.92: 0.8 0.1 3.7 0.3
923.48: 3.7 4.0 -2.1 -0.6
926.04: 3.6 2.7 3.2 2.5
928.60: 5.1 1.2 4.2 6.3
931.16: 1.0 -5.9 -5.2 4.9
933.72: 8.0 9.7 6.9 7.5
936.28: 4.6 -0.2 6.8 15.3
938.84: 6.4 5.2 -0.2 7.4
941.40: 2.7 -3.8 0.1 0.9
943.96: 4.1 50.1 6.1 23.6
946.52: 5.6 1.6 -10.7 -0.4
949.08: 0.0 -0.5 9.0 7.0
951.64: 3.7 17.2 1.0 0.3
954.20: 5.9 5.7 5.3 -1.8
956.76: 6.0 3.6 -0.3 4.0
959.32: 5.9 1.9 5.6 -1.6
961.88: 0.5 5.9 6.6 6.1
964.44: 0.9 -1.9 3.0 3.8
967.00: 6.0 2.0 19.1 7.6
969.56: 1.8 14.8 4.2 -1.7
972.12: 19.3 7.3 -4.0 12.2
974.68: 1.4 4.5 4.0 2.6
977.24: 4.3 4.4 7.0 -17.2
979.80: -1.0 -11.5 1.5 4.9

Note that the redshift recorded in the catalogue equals 1.081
